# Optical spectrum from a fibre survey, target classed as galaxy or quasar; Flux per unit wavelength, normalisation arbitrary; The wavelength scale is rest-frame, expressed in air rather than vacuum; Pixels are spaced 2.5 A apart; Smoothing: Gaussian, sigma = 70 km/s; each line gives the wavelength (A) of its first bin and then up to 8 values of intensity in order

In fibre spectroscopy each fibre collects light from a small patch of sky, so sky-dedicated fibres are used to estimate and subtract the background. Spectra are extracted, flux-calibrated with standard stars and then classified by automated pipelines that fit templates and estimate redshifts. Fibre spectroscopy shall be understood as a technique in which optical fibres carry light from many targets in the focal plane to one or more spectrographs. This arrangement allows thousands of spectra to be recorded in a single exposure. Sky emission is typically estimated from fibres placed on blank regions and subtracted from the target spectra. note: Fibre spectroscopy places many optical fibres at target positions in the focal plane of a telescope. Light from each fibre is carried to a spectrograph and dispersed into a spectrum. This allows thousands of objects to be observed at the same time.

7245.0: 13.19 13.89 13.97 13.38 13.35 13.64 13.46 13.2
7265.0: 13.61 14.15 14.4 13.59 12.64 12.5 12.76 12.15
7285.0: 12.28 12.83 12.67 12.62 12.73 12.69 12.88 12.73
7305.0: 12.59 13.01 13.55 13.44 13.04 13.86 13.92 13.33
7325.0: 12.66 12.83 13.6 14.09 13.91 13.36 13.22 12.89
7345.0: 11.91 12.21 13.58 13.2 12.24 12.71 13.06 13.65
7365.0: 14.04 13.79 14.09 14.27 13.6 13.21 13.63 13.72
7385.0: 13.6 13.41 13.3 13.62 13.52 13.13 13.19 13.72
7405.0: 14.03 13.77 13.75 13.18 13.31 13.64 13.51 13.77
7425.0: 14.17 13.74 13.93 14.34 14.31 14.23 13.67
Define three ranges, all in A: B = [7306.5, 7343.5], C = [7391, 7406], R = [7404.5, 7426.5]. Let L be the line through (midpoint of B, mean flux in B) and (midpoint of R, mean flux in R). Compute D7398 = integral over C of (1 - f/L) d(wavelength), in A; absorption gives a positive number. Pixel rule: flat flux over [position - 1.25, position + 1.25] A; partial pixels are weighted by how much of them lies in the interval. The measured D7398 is 0.10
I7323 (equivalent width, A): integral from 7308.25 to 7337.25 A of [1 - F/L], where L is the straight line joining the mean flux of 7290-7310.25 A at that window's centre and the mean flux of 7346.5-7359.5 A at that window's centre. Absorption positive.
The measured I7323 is -1.5 A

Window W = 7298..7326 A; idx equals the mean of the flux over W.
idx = 13.2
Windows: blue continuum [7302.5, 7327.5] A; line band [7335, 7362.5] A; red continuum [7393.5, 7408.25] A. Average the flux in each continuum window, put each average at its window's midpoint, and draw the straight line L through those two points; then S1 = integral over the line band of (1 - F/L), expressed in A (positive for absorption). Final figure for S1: 0.9 A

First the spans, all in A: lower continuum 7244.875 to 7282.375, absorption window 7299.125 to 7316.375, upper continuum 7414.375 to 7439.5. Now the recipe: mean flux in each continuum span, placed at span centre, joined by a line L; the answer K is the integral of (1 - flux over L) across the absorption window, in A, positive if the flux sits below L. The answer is 0.6 A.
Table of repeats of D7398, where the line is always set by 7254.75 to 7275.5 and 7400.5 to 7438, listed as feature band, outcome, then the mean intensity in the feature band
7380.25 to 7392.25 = 0.2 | 13.5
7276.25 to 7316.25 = 2.5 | 12.8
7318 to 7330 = 0.4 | 13.3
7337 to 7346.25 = 0.6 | 12.8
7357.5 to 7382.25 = 0.2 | 13.7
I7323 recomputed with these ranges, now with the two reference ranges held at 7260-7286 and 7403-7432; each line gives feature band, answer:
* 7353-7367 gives 0.3 A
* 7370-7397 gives 0.0 A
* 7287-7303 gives 0.6 A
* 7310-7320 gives -0.2 A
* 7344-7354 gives 0.5 A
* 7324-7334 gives 0.0 A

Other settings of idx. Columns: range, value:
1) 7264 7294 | 13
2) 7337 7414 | 13.4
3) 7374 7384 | 13.5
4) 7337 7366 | 13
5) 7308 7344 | 13.4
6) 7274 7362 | 13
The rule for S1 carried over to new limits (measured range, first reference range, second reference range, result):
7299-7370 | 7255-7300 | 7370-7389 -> 0.99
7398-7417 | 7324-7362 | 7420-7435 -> 0.28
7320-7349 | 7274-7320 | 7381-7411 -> -0.01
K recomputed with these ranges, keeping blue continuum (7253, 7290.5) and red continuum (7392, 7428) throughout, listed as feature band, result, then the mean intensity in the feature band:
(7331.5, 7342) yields -0.2 A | 13.6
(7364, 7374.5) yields -0.4 A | 14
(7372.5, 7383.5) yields -0.1 A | 13.6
